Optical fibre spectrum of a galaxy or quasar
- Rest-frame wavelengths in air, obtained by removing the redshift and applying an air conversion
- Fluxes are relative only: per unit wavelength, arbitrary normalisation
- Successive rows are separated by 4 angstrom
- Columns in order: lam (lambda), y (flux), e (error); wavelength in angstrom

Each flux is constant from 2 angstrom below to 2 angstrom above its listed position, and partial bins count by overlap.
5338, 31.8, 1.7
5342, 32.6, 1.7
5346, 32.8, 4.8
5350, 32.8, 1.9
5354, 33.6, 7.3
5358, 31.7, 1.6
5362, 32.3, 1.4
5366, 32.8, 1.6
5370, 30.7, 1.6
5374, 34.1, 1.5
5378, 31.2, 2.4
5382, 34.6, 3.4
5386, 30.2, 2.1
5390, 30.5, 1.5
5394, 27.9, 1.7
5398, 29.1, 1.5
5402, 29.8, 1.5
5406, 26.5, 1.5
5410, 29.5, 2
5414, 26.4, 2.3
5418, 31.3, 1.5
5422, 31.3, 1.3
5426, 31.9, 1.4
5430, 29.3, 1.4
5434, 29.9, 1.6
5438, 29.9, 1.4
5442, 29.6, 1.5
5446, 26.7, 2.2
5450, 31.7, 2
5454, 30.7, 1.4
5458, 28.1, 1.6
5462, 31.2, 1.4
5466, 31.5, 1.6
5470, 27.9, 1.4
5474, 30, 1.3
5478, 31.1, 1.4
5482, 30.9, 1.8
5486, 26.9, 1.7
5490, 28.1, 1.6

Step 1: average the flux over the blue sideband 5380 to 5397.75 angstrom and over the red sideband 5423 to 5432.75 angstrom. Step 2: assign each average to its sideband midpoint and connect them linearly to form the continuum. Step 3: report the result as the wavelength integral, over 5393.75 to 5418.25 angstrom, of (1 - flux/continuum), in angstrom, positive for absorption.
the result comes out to 1.7 angstrom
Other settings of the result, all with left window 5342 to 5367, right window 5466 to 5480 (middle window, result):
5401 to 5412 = 1.0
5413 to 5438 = 0.7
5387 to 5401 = 1.1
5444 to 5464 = 0.4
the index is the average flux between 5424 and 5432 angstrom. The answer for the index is 30.6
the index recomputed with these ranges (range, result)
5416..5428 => 31.5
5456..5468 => 30.3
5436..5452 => 29.5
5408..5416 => 27.9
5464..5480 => 30.1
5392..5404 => 28.9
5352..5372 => 32.2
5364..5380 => 32.2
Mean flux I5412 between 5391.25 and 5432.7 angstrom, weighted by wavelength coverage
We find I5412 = 29.3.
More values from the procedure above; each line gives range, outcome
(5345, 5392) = 32.3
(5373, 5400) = 31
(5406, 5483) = 29.8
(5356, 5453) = 30.4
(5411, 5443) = 29.9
